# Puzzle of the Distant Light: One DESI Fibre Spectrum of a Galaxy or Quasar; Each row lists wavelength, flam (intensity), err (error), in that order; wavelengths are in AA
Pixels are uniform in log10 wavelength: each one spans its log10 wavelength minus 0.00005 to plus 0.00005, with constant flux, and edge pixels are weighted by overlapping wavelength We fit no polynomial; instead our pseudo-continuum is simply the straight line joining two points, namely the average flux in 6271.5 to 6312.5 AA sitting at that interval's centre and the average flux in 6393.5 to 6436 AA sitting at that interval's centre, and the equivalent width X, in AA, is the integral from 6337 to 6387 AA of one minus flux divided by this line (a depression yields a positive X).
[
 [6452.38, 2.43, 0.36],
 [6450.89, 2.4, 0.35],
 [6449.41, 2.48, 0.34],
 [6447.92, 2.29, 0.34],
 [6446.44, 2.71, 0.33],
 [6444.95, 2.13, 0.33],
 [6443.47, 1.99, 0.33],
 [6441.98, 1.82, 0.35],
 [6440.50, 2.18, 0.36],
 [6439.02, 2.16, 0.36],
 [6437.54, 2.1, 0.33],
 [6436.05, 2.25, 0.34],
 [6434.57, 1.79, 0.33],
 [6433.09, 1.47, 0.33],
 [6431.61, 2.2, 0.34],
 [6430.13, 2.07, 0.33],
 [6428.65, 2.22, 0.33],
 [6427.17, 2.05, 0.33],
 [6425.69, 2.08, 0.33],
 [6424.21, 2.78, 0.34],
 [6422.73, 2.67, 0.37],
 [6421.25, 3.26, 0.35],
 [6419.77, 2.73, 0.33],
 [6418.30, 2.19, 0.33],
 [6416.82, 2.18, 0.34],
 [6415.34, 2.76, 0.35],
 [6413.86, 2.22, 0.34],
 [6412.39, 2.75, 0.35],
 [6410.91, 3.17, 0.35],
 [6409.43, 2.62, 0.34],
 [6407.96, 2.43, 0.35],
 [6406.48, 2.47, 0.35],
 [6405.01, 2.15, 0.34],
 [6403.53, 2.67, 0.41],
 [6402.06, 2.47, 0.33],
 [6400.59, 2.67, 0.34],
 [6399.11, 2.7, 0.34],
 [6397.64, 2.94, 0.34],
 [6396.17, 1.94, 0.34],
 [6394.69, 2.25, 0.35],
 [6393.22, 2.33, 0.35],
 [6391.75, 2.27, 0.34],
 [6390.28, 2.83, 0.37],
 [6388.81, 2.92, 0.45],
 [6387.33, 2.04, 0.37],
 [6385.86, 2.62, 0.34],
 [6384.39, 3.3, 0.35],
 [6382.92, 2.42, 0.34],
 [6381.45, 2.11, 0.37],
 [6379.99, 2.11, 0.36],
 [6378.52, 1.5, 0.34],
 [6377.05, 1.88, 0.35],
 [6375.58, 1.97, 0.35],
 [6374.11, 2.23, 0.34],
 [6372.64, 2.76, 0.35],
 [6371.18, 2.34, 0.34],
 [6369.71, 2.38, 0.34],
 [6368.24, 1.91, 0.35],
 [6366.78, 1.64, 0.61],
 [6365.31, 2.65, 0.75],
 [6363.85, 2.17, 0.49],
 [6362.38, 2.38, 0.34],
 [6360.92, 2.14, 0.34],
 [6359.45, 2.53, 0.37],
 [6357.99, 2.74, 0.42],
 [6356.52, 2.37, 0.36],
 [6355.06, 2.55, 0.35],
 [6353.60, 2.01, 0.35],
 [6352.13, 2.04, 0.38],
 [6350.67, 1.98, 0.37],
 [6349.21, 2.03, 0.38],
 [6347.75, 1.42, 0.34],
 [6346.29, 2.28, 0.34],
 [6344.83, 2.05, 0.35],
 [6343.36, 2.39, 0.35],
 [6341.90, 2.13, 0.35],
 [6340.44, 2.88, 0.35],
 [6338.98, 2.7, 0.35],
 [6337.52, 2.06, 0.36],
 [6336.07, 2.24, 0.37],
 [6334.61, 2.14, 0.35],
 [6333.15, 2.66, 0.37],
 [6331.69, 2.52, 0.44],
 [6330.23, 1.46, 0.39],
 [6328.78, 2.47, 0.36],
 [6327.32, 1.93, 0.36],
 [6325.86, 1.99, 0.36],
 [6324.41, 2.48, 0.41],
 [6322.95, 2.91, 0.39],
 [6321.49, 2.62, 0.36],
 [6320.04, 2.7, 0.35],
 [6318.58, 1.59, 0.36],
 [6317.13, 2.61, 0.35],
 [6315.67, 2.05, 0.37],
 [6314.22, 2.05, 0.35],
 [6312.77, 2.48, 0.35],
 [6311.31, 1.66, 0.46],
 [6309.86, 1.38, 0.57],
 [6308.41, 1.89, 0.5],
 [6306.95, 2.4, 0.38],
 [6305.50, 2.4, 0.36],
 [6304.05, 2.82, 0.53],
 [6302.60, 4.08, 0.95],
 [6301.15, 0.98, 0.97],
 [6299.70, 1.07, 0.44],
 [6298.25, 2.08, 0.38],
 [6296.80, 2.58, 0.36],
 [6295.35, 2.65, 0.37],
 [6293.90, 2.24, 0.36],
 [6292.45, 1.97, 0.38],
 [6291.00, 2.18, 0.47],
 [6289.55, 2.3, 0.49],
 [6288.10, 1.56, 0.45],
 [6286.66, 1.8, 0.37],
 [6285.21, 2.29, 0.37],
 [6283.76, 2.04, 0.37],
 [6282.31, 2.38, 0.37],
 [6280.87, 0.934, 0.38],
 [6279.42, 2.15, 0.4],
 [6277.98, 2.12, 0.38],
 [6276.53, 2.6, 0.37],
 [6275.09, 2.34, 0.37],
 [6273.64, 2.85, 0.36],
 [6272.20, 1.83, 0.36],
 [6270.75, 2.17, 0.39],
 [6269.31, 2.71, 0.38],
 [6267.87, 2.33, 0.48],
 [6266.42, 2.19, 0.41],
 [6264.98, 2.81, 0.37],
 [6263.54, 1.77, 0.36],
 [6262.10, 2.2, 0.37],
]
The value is 0.9 AA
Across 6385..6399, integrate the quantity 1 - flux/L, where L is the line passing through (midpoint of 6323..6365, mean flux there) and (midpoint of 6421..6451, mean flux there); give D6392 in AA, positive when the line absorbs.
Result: -1.5 AA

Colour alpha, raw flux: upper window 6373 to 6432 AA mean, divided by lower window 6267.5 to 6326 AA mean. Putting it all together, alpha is 1.10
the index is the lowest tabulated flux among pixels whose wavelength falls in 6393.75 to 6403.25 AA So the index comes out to 1.94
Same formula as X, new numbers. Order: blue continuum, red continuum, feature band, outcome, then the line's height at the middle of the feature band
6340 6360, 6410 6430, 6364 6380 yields 1.4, 2.32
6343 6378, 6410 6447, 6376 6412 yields -3.1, 2.25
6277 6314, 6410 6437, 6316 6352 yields -1.2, 2.18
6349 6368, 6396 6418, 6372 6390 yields 0.4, 2.39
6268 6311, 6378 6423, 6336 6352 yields 1.0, 2.33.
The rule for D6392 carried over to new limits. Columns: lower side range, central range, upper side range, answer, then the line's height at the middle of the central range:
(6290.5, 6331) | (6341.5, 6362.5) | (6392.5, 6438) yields 0.80 AA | 2.28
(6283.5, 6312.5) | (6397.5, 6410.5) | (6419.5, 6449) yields -2.06 AA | 2.22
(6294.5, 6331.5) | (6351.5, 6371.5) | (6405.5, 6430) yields 0.70 AA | 2.36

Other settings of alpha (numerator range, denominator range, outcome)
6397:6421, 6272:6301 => 1.24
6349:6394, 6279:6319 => 1.10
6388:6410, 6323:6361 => 1.11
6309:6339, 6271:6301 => 1.06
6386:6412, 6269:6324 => 1.15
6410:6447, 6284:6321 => 1.08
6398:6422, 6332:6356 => 1.16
